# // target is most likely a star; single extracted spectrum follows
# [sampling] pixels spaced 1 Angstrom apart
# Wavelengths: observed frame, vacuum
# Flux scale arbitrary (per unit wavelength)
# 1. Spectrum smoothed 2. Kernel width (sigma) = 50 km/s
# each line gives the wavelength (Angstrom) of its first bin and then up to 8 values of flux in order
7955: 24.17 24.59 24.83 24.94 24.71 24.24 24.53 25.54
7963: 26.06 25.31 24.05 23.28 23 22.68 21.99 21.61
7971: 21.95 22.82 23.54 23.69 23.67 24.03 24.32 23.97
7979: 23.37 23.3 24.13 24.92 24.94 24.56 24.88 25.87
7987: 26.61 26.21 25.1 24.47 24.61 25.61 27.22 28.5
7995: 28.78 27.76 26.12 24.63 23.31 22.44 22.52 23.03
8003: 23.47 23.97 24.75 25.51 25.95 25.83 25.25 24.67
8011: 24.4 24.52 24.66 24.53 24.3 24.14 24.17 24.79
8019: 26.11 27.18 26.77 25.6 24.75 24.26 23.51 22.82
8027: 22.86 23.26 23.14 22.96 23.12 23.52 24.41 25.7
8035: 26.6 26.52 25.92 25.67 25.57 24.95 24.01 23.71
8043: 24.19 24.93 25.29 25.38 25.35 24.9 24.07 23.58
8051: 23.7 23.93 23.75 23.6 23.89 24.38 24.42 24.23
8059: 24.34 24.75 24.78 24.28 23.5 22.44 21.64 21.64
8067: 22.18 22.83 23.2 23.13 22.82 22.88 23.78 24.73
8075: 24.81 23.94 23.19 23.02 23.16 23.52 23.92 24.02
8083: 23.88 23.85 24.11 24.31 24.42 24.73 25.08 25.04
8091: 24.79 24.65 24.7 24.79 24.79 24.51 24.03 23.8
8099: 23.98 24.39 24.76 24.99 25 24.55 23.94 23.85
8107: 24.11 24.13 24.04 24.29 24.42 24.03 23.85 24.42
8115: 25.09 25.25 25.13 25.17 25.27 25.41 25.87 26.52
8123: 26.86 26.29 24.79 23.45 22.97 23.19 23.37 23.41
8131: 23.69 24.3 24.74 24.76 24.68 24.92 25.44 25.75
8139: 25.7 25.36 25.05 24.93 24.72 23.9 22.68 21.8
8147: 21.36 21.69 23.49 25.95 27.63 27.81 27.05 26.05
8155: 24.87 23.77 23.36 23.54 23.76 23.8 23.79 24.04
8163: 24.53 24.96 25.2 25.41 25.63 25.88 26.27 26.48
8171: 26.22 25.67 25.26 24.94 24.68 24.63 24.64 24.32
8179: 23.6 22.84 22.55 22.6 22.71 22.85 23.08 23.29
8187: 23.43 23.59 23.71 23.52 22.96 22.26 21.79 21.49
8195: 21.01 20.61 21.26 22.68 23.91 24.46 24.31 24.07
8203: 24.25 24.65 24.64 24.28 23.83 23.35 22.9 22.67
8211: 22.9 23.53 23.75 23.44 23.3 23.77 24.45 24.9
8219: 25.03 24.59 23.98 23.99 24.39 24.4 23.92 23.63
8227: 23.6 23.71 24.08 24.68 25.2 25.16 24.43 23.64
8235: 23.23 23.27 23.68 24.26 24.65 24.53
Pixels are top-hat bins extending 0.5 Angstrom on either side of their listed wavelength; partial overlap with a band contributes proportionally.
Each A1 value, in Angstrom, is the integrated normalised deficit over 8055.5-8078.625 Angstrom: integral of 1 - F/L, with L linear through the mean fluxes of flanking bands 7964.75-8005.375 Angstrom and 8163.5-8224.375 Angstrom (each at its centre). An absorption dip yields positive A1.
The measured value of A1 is 0.6 Angstrom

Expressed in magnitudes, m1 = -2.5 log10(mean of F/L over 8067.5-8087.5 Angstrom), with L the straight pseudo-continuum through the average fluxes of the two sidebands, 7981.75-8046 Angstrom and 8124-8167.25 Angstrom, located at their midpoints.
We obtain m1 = 0.05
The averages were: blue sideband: 24.9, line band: 23.7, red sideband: 24.5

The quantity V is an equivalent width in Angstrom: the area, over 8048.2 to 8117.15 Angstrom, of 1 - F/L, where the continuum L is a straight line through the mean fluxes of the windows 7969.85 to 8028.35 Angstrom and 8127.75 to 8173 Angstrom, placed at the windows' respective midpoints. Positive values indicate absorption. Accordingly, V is 1.8 Angstrom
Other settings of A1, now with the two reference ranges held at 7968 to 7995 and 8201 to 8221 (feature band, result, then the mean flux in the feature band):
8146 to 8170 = -0.69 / 24.7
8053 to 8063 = 0.03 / 24.2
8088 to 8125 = -0.89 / 24.8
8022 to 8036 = 0.18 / 24.1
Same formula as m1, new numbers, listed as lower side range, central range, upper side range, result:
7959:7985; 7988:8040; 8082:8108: -0.038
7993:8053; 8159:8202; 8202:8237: 0.014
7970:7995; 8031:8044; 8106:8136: -0.014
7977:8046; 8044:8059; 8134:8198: 0.014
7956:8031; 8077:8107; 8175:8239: -0.008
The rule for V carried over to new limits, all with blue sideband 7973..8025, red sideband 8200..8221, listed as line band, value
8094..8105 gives 0.0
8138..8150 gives 0.2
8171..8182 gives -0.1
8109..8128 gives -0.4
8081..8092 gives 0.0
